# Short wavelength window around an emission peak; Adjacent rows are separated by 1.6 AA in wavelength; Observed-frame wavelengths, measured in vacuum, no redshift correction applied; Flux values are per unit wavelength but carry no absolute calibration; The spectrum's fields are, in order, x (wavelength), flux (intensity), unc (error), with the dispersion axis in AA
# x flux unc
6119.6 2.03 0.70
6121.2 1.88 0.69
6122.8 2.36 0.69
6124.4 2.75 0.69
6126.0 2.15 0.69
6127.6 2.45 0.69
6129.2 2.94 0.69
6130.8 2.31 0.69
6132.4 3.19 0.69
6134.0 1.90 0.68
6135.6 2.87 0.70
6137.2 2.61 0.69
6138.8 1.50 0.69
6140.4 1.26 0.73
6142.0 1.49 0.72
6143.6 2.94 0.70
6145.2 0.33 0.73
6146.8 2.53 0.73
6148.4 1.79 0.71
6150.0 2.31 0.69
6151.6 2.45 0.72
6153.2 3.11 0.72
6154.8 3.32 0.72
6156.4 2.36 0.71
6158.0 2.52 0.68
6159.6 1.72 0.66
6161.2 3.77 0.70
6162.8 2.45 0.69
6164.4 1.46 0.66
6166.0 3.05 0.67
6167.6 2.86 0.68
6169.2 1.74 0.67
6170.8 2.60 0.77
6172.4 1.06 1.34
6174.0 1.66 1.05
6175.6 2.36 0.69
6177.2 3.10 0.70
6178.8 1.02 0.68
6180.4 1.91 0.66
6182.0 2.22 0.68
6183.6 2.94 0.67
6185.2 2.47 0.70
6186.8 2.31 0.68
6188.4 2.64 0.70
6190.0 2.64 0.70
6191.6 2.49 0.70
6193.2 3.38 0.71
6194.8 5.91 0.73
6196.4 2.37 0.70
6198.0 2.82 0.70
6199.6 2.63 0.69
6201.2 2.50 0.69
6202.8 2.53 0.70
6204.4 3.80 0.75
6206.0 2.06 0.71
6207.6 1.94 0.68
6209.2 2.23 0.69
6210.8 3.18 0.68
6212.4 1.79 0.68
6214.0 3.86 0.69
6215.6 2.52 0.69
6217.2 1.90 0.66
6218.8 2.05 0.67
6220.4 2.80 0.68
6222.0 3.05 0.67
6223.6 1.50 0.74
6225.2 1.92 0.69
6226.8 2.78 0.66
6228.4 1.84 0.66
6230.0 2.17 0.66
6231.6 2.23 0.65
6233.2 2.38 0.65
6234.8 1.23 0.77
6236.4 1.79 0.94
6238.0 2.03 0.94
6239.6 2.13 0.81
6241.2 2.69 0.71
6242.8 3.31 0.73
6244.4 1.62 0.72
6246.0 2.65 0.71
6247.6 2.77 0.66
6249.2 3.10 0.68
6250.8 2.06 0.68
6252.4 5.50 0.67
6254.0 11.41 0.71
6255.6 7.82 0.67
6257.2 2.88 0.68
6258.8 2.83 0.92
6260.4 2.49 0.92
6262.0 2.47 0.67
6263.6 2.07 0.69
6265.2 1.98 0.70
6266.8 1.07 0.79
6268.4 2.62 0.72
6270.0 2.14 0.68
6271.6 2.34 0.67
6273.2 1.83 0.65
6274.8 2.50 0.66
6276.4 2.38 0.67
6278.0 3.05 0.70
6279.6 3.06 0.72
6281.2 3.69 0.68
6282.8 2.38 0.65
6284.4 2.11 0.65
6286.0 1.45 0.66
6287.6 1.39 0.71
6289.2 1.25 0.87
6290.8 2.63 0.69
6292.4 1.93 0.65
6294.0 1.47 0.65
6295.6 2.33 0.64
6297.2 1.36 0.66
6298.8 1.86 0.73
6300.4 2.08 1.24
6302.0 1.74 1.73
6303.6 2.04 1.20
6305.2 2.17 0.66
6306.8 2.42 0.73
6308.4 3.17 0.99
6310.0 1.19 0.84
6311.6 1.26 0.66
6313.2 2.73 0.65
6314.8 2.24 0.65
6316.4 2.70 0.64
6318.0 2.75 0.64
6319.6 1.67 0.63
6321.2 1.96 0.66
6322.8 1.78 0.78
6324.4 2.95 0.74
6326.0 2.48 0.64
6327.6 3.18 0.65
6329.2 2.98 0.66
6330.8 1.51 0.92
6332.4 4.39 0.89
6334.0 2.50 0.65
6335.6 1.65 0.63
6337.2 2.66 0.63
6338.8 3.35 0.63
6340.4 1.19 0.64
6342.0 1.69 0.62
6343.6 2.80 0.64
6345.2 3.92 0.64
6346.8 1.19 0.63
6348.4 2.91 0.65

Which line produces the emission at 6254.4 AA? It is [O III] 5007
